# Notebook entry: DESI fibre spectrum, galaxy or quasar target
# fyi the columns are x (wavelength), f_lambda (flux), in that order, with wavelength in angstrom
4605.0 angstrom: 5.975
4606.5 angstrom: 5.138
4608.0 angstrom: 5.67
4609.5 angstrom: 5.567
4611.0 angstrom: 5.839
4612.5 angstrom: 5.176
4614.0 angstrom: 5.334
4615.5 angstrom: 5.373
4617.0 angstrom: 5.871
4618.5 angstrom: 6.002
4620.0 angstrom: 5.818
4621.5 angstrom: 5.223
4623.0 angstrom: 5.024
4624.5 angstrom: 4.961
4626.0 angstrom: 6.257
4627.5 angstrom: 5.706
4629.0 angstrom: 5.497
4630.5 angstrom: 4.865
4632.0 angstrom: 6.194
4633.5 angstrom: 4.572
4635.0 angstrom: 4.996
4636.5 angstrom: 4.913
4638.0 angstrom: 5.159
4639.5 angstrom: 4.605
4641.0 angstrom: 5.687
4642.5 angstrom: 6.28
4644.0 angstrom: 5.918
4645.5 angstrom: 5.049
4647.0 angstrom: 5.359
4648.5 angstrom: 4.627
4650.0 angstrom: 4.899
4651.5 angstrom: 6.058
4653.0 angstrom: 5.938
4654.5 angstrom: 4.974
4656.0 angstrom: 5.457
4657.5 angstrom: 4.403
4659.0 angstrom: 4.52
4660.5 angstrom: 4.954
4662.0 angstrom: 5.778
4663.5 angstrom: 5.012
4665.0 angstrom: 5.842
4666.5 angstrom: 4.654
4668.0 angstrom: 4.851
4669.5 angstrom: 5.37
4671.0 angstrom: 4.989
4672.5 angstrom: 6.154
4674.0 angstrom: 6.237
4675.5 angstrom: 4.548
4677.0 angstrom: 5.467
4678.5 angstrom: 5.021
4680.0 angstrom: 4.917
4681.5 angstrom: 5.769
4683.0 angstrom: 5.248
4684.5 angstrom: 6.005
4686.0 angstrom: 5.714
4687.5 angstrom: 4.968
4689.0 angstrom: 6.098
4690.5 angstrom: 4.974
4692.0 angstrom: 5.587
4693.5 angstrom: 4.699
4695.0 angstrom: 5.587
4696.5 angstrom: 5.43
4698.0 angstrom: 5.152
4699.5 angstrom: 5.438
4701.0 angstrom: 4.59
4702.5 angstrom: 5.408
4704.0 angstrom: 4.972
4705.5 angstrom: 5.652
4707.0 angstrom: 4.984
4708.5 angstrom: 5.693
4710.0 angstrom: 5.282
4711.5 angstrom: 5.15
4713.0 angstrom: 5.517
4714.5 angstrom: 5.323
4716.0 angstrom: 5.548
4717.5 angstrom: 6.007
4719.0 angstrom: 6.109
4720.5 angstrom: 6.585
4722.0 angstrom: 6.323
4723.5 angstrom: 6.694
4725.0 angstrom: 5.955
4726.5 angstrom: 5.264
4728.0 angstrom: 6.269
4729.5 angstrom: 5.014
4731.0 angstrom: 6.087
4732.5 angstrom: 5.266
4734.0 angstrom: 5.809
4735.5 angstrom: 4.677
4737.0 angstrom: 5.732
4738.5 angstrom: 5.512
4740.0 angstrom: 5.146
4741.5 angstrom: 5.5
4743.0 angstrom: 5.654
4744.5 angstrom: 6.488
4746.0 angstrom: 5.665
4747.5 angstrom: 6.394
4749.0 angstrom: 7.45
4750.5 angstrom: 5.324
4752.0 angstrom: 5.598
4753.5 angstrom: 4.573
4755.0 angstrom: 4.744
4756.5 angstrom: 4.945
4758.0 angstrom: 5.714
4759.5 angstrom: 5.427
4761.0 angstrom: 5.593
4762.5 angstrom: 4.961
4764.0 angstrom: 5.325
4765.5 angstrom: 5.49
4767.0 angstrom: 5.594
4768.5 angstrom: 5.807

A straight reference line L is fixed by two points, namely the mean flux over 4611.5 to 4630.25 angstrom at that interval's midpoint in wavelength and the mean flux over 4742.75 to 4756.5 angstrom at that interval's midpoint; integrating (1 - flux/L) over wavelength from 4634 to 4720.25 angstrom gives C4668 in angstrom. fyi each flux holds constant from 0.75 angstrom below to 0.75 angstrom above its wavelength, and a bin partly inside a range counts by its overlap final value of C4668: 4.2 angstrom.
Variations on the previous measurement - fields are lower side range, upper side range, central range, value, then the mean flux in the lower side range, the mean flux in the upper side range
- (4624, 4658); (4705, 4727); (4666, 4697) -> 1.1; 5.33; 5.75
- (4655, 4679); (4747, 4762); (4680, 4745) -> -1.9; 5.2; 5.55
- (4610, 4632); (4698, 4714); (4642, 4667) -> 0.7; 5.52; 5.26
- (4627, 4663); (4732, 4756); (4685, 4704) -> 0.4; 5.26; 5.59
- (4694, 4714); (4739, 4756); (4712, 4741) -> -1.3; 5.29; 5.67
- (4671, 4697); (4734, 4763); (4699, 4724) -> -0.5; 5.42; 5.54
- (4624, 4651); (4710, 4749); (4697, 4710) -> 0.9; 5.32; 5.77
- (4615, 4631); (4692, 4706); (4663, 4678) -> 0.1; 5.52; 5.23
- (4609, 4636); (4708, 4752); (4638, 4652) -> 0.4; 5.45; 5.77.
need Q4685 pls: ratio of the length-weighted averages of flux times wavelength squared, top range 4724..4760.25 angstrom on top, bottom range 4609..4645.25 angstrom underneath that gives 1.08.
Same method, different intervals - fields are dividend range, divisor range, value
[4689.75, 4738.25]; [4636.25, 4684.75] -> 1.07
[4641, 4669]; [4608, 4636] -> 0.98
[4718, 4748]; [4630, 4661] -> 1.16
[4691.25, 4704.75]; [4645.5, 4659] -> 1.03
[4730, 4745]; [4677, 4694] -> 1.06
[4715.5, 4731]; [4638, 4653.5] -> 1.14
